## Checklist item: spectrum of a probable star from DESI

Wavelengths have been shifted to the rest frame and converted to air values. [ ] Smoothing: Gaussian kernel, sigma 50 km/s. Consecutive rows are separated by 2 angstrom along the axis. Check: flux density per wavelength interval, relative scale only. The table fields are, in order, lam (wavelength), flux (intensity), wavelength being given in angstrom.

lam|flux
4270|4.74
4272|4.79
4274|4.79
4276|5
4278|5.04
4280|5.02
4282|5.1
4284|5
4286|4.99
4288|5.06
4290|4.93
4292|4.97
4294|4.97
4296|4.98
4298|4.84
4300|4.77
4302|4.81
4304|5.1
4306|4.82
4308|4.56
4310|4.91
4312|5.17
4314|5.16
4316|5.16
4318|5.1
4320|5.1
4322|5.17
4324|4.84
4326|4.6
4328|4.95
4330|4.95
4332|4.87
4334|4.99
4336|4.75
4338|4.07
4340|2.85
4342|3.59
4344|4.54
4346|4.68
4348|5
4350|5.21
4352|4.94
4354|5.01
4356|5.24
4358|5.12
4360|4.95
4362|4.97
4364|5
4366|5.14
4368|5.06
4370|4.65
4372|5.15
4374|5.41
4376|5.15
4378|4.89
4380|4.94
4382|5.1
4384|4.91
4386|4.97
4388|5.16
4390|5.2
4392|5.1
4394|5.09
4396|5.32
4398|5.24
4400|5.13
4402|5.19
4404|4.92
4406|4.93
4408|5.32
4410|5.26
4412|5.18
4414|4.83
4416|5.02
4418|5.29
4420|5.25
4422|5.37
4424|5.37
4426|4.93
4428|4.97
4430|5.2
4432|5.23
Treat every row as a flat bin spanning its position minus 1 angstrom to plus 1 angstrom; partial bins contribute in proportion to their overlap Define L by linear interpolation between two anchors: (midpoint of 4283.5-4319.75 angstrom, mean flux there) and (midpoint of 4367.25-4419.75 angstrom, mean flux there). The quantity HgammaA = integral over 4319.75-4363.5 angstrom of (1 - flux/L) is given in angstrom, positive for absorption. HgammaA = 2.43 angstrom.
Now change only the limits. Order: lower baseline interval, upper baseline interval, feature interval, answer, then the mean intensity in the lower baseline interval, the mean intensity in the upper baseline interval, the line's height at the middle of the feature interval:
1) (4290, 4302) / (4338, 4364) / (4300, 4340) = -0.4 angstrom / 4.9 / 4.66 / 4.8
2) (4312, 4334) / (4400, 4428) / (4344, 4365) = 0.2 angstrom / 5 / 5.14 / 5.05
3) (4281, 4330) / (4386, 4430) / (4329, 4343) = 2.0 angstrom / 4.96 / 5.14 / 5.02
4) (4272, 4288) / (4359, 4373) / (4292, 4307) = 0.2 angstrom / 4.98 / 4.99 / 4.98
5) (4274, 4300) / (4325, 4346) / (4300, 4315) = -0.6 angstrom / 4.98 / 4.43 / 4.74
